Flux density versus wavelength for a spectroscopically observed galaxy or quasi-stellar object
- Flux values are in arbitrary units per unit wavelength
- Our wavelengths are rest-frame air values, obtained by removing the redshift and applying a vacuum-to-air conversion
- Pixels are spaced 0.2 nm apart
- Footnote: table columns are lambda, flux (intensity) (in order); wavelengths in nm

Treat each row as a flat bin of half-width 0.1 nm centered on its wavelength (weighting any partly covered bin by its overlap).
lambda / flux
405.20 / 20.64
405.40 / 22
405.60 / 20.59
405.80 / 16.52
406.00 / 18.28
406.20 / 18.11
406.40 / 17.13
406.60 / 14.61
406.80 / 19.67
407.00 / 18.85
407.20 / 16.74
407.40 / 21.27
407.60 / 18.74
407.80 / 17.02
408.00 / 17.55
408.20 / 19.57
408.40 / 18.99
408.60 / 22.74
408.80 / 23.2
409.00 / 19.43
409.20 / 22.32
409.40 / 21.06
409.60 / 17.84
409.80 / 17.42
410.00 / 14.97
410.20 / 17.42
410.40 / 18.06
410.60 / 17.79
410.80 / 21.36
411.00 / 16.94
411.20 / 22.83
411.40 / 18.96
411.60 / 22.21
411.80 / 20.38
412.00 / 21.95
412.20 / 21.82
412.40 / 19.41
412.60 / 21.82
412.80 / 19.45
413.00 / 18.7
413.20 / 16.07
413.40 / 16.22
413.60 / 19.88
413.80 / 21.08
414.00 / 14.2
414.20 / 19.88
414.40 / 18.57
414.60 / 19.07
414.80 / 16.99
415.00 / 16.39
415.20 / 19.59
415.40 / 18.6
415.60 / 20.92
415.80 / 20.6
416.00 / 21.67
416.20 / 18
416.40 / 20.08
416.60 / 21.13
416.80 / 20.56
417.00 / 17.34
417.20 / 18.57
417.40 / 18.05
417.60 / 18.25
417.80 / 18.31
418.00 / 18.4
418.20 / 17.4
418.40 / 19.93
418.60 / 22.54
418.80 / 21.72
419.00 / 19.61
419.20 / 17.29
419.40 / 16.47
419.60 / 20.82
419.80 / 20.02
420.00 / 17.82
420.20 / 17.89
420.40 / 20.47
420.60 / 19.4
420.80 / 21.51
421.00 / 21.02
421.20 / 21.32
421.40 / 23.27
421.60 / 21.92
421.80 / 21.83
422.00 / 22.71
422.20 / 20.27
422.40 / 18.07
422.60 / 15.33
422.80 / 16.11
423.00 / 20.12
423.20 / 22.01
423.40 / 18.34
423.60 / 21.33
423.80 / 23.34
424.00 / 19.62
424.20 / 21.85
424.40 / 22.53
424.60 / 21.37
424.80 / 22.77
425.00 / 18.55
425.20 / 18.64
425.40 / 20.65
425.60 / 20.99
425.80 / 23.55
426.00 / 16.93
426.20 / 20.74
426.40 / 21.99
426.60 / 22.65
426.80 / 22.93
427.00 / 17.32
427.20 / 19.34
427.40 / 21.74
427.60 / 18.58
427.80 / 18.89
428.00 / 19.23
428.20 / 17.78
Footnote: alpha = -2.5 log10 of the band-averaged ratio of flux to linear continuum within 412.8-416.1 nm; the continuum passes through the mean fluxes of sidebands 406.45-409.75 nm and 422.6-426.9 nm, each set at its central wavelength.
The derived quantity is 0.06 mag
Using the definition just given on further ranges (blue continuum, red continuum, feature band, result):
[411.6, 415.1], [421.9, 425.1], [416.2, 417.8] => 0.026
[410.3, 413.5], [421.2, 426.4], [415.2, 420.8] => 0.040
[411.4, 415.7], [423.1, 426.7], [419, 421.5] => 0.027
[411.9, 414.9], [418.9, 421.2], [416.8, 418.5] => 0.048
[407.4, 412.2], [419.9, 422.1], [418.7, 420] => 0.079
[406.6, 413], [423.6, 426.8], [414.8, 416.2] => 0.044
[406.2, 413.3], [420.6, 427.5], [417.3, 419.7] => 0.058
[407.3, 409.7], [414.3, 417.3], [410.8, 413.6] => -0.012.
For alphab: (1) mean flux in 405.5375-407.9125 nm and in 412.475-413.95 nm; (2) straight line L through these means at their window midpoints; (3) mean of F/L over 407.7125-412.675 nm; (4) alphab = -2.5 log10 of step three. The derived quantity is -0.07 mag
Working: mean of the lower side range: 18.1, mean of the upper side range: 18.9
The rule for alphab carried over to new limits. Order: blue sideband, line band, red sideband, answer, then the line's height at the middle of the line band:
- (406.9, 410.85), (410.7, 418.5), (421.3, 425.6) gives 0.021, 19.6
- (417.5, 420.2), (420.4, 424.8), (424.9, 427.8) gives -0.054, 19.7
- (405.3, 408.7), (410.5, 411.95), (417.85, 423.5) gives -0.060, 19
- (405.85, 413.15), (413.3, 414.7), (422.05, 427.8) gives 0.065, 19.6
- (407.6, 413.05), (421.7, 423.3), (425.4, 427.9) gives 0.039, 20.3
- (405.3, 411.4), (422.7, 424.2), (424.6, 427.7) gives 0.003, 20.3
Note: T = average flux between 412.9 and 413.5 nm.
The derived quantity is 17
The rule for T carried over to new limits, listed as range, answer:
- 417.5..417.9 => 18.3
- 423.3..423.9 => 21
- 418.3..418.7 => 21.2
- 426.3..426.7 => 22.3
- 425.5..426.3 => 20.6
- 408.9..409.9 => 19.6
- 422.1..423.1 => 18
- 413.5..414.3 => 18.8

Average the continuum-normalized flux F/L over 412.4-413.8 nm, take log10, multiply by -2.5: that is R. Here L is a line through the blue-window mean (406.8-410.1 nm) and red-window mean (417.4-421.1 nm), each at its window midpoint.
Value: 0.021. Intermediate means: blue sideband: 19.2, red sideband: 19.3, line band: 18.9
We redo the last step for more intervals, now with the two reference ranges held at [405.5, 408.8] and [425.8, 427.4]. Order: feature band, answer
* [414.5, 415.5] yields 0.08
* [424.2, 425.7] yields -0.02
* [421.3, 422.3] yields -0.10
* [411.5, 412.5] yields -0.11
